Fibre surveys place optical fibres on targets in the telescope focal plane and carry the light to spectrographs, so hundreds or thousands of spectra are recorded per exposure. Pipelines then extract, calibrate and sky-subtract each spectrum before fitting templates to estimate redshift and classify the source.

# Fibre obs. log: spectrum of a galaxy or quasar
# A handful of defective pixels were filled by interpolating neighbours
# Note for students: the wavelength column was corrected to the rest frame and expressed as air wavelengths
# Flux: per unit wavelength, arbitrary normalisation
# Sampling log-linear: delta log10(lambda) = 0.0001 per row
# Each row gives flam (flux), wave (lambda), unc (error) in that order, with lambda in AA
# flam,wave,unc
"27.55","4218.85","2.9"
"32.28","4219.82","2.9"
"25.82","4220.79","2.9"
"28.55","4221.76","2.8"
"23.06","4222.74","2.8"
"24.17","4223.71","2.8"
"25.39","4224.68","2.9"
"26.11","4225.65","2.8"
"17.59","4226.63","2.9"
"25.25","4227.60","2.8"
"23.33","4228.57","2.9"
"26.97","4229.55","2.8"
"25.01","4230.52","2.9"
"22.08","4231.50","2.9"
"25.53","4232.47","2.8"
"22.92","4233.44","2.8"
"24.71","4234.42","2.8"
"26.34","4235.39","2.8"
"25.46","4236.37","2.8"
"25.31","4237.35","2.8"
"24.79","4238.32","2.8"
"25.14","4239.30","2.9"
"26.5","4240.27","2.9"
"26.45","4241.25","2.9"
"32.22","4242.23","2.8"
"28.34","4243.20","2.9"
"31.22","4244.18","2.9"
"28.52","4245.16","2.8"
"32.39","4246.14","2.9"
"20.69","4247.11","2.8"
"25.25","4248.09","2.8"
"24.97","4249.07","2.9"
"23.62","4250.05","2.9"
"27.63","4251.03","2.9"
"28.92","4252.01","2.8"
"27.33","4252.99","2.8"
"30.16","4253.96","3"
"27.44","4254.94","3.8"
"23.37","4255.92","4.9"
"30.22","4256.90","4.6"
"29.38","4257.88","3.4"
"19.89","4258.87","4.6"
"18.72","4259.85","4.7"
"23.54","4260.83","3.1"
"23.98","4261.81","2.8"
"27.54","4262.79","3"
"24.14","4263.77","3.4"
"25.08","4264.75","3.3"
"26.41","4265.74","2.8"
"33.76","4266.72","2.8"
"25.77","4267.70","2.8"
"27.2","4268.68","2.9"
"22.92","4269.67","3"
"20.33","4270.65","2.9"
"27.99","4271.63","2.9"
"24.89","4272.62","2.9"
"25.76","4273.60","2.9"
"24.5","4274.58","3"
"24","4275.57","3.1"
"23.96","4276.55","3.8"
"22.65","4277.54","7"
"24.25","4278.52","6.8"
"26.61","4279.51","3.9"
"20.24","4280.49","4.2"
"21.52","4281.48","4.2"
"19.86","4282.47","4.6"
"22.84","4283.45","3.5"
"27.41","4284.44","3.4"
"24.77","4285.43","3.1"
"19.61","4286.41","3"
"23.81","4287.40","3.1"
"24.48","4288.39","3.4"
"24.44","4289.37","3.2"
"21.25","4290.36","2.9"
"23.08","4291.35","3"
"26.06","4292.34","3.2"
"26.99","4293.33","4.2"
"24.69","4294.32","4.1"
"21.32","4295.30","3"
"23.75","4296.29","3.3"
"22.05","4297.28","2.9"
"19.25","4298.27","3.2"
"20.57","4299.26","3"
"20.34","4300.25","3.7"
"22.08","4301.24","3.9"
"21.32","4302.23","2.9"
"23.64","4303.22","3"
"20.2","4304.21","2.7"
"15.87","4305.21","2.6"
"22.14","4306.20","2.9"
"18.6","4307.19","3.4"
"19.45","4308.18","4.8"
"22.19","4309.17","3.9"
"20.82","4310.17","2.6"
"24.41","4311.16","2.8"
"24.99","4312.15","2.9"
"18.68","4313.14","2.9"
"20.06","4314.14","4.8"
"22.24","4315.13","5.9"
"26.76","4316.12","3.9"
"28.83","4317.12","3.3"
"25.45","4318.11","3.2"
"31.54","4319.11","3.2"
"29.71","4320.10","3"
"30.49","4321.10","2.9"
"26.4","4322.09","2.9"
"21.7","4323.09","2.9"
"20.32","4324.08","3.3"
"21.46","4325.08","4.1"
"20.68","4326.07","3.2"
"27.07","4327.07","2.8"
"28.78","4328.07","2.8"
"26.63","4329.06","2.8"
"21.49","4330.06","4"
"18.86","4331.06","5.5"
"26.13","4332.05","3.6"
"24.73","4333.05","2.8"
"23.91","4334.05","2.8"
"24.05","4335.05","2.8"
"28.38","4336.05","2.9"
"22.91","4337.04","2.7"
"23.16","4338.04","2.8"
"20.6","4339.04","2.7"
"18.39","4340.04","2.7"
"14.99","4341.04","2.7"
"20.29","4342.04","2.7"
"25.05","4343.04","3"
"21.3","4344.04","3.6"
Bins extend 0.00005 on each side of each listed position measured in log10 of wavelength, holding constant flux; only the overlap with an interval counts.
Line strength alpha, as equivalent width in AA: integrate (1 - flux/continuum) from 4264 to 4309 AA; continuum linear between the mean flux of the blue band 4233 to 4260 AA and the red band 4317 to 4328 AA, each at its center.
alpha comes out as 4.9 AA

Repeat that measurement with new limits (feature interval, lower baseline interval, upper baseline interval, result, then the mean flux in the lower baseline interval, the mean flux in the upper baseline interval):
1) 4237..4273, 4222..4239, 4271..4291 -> -3.3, 24.4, 23.7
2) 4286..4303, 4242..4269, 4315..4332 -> 2.1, 26.7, 25.3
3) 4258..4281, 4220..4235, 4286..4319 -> -1.1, 24.6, 22.5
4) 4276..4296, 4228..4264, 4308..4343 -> 1.1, 26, 23.7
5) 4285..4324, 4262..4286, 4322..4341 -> 1.2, 24.7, 23.2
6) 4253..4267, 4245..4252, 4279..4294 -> -0.3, 26.2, 23.5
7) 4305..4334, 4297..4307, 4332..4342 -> -3.0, 20.6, 22.5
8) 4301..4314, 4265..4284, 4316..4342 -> 1.8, 24.5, 24.2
